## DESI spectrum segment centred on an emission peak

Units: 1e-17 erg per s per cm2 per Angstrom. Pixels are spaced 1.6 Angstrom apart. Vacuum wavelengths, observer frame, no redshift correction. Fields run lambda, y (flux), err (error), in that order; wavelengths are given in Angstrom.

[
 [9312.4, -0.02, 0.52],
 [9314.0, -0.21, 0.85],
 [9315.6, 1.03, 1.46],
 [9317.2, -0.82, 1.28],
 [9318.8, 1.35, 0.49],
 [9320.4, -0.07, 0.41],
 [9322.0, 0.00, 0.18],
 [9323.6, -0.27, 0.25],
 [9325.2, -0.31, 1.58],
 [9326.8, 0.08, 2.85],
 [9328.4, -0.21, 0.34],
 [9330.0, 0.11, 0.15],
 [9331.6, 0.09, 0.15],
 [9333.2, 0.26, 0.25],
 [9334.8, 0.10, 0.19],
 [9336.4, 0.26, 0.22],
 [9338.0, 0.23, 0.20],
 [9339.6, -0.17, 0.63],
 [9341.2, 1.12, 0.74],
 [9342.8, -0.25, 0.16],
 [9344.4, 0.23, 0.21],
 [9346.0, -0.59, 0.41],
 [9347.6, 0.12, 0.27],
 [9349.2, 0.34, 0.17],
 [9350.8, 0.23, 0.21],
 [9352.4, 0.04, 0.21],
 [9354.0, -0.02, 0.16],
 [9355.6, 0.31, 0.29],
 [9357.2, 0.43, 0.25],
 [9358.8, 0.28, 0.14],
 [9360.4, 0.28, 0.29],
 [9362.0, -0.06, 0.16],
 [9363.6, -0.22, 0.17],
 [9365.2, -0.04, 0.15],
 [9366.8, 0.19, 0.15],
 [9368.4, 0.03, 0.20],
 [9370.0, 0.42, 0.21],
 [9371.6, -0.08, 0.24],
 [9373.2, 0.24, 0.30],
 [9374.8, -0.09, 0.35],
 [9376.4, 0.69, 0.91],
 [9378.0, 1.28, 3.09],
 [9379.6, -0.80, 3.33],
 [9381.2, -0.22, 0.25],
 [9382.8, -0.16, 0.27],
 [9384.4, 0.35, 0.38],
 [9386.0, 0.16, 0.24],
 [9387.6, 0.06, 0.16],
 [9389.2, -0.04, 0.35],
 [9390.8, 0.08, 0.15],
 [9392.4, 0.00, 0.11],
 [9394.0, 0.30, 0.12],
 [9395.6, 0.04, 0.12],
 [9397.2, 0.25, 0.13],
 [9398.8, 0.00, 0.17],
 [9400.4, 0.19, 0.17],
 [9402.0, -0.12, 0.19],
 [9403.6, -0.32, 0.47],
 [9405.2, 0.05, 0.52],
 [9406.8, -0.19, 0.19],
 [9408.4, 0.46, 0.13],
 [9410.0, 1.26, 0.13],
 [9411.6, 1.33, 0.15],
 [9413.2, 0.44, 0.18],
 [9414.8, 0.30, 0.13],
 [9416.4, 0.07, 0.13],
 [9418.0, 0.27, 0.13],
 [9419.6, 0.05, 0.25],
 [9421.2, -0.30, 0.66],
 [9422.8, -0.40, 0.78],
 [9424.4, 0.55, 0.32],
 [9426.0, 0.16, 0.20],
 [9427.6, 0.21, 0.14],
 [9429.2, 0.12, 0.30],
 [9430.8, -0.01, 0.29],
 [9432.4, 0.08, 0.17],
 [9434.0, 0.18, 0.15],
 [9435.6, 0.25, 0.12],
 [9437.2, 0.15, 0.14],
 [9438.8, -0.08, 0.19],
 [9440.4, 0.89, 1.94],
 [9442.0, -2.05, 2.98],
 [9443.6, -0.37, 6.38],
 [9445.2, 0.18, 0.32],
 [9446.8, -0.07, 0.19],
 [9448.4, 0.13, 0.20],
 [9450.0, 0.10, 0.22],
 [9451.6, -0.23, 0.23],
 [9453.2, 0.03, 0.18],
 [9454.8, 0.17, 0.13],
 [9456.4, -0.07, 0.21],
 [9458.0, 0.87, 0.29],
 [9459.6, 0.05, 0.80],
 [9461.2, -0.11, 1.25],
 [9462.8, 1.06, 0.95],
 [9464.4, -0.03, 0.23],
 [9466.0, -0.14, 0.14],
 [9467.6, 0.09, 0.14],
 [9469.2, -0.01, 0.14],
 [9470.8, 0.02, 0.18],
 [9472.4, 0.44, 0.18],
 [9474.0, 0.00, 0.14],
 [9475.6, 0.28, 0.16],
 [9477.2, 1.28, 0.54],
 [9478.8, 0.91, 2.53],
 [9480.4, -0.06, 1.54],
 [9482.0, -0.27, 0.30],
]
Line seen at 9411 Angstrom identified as H-beta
